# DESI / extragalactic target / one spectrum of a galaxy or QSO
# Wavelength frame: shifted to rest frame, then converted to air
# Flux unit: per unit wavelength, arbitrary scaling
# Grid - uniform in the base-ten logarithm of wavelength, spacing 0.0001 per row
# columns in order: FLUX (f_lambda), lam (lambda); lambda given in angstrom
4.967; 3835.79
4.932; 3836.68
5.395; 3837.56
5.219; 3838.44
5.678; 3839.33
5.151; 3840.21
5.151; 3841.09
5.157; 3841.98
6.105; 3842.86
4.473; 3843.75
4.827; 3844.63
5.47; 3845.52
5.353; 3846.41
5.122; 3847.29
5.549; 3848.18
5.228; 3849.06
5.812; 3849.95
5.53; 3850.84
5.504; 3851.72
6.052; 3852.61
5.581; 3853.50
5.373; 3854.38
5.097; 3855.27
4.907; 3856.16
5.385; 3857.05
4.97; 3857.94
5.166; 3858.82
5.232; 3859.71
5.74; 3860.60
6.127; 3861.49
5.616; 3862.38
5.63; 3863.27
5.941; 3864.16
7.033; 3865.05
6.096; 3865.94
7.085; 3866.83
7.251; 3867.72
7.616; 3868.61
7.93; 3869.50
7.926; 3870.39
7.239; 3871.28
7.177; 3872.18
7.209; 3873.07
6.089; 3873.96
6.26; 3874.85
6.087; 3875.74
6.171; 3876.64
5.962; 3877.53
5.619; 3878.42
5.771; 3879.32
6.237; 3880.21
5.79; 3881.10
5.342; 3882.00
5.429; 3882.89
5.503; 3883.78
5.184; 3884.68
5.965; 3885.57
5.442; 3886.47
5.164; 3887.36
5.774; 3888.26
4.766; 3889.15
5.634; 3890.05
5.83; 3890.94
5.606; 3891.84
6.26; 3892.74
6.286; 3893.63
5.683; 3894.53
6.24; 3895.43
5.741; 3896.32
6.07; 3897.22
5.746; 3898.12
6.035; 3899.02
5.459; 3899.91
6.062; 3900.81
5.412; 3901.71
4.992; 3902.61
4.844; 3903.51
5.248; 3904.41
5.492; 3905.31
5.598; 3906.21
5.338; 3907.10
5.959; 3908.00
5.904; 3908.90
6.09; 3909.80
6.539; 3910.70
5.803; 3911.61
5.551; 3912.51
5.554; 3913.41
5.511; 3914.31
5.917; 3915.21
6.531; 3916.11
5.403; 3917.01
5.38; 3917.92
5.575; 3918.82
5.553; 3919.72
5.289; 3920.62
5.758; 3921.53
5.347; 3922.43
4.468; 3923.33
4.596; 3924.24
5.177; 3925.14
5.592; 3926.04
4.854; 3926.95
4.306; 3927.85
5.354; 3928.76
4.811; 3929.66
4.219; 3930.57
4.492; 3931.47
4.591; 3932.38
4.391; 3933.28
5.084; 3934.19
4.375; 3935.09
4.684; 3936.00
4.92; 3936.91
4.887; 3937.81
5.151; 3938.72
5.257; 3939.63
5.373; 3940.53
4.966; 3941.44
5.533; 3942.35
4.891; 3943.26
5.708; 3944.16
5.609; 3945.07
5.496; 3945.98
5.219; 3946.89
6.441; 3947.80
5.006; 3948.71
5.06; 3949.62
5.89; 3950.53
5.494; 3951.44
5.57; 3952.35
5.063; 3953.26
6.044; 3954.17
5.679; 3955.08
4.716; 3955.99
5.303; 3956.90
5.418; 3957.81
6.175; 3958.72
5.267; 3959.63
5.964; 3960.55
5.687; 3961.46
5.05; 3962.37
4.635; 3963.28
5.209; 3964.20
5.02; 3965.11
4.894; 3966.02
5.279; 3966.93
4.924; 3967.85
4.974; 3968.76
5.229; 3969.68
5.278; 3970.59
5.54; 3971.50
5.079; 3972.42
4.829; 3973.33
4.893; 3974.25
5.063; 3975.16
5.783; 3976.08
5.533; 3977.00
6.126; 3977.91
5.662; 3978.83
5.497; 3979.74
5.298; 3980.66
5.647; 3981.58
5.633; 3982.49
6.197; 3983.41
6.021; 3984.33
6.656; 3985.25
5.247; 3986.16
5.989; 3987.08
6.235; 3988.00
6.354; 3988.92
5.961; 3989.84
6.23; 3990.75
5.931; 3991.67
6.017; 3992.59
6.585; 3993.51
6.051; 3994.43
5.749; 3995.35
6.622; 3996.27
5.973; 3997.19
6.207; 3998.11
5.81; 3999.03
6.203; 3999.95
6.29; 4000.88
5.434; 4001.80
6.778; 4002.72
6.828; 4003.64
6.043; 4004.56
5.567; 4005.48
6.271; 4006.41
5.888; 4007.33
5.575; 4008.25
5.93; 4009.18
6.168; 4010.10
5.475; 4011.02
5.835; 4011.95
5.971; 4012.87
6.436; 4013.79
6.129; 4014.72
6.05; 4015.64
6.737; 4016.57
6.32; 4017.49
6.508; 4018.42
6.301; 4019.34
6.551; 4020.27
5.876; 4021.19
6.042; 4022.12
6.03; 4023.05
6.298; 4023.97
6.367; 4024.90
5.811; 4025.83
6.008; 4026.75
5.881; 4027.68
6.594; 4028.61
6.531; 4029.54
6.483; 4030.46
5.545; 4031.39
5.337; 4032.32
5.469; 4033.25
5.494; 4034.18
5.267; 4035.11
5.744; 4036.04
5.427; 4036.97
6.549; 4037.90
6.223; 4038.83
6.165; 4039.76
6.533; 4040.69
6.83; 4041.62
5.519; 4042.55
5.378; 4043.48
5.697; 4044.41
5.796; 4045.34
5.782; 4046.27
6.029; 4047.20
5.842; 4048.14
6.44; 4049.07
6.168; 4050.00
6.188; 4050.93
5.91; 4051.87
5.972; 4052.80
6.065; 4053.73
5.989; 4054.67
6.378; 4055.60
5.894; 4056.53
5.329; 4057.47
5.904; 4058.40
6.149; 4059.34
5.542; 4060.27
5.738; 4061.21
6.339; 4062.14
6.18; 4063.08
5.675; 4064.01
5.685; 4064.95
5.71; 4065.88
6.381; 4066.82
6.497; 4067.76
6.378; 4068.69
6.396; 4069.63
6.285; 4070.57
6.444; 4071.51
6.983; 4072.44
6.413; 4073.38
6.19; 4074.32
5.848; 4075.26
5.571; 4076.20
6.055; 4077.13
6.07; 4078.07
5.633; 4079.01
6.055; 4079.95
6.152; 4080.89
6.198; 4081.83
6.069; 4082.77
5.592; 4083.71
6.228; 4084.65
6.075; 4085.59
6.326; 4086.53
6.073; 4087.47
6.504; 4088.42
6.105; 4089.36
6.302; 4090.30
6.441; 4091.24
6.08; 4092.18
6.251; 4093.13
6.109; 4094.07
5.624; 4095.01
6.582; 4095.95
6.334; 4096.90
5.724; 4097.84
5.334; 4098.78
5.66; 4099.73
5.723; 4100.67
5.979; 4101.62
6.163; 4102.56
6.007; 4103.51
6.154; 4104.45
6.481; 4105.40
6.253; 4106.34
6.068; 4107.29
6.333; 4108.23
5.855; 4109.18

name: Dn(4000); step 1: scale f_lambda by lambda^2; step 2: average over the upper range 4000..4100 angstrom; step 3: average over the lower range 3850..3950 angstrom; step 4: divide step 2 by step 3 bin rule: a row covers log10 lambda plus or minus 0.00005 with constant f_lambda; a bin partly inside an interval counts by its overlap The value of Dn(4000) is 1.2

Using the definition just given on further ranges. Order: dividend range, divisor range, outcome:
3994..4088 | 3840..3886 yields 1.13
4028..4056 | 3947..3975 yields 1.17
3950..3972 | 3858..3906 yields 0.93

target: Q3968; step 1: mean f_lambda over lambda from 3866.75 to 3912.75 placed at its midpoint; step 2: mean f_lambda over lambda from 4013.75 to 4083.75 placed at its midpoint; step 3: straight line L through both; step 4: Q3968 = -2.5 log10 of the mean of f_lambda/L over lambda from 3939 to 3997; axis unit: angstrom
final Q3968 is 0.09 mag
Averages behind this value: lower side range 5.98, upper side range 6.05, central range 5.55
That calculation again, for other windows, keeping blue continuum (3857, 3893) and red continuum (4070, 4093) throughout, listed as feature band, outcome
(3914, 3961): 0.16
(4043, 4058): 0.04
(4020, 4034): 0.02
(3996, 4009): 0.00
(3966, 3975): 0.19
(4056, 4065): 0.05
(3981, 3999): 0.01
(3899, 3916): 0.08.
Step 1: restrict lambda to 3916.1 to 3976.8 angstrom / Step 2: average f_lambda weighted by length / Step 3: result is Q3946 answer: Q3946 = 5.2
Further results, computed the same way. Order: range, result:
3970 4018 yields 5.92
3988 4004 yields 6.18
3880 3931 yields 5.53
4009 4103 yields 6.05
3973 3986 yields 5.63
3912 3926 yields 5.45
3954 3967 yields 5.35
